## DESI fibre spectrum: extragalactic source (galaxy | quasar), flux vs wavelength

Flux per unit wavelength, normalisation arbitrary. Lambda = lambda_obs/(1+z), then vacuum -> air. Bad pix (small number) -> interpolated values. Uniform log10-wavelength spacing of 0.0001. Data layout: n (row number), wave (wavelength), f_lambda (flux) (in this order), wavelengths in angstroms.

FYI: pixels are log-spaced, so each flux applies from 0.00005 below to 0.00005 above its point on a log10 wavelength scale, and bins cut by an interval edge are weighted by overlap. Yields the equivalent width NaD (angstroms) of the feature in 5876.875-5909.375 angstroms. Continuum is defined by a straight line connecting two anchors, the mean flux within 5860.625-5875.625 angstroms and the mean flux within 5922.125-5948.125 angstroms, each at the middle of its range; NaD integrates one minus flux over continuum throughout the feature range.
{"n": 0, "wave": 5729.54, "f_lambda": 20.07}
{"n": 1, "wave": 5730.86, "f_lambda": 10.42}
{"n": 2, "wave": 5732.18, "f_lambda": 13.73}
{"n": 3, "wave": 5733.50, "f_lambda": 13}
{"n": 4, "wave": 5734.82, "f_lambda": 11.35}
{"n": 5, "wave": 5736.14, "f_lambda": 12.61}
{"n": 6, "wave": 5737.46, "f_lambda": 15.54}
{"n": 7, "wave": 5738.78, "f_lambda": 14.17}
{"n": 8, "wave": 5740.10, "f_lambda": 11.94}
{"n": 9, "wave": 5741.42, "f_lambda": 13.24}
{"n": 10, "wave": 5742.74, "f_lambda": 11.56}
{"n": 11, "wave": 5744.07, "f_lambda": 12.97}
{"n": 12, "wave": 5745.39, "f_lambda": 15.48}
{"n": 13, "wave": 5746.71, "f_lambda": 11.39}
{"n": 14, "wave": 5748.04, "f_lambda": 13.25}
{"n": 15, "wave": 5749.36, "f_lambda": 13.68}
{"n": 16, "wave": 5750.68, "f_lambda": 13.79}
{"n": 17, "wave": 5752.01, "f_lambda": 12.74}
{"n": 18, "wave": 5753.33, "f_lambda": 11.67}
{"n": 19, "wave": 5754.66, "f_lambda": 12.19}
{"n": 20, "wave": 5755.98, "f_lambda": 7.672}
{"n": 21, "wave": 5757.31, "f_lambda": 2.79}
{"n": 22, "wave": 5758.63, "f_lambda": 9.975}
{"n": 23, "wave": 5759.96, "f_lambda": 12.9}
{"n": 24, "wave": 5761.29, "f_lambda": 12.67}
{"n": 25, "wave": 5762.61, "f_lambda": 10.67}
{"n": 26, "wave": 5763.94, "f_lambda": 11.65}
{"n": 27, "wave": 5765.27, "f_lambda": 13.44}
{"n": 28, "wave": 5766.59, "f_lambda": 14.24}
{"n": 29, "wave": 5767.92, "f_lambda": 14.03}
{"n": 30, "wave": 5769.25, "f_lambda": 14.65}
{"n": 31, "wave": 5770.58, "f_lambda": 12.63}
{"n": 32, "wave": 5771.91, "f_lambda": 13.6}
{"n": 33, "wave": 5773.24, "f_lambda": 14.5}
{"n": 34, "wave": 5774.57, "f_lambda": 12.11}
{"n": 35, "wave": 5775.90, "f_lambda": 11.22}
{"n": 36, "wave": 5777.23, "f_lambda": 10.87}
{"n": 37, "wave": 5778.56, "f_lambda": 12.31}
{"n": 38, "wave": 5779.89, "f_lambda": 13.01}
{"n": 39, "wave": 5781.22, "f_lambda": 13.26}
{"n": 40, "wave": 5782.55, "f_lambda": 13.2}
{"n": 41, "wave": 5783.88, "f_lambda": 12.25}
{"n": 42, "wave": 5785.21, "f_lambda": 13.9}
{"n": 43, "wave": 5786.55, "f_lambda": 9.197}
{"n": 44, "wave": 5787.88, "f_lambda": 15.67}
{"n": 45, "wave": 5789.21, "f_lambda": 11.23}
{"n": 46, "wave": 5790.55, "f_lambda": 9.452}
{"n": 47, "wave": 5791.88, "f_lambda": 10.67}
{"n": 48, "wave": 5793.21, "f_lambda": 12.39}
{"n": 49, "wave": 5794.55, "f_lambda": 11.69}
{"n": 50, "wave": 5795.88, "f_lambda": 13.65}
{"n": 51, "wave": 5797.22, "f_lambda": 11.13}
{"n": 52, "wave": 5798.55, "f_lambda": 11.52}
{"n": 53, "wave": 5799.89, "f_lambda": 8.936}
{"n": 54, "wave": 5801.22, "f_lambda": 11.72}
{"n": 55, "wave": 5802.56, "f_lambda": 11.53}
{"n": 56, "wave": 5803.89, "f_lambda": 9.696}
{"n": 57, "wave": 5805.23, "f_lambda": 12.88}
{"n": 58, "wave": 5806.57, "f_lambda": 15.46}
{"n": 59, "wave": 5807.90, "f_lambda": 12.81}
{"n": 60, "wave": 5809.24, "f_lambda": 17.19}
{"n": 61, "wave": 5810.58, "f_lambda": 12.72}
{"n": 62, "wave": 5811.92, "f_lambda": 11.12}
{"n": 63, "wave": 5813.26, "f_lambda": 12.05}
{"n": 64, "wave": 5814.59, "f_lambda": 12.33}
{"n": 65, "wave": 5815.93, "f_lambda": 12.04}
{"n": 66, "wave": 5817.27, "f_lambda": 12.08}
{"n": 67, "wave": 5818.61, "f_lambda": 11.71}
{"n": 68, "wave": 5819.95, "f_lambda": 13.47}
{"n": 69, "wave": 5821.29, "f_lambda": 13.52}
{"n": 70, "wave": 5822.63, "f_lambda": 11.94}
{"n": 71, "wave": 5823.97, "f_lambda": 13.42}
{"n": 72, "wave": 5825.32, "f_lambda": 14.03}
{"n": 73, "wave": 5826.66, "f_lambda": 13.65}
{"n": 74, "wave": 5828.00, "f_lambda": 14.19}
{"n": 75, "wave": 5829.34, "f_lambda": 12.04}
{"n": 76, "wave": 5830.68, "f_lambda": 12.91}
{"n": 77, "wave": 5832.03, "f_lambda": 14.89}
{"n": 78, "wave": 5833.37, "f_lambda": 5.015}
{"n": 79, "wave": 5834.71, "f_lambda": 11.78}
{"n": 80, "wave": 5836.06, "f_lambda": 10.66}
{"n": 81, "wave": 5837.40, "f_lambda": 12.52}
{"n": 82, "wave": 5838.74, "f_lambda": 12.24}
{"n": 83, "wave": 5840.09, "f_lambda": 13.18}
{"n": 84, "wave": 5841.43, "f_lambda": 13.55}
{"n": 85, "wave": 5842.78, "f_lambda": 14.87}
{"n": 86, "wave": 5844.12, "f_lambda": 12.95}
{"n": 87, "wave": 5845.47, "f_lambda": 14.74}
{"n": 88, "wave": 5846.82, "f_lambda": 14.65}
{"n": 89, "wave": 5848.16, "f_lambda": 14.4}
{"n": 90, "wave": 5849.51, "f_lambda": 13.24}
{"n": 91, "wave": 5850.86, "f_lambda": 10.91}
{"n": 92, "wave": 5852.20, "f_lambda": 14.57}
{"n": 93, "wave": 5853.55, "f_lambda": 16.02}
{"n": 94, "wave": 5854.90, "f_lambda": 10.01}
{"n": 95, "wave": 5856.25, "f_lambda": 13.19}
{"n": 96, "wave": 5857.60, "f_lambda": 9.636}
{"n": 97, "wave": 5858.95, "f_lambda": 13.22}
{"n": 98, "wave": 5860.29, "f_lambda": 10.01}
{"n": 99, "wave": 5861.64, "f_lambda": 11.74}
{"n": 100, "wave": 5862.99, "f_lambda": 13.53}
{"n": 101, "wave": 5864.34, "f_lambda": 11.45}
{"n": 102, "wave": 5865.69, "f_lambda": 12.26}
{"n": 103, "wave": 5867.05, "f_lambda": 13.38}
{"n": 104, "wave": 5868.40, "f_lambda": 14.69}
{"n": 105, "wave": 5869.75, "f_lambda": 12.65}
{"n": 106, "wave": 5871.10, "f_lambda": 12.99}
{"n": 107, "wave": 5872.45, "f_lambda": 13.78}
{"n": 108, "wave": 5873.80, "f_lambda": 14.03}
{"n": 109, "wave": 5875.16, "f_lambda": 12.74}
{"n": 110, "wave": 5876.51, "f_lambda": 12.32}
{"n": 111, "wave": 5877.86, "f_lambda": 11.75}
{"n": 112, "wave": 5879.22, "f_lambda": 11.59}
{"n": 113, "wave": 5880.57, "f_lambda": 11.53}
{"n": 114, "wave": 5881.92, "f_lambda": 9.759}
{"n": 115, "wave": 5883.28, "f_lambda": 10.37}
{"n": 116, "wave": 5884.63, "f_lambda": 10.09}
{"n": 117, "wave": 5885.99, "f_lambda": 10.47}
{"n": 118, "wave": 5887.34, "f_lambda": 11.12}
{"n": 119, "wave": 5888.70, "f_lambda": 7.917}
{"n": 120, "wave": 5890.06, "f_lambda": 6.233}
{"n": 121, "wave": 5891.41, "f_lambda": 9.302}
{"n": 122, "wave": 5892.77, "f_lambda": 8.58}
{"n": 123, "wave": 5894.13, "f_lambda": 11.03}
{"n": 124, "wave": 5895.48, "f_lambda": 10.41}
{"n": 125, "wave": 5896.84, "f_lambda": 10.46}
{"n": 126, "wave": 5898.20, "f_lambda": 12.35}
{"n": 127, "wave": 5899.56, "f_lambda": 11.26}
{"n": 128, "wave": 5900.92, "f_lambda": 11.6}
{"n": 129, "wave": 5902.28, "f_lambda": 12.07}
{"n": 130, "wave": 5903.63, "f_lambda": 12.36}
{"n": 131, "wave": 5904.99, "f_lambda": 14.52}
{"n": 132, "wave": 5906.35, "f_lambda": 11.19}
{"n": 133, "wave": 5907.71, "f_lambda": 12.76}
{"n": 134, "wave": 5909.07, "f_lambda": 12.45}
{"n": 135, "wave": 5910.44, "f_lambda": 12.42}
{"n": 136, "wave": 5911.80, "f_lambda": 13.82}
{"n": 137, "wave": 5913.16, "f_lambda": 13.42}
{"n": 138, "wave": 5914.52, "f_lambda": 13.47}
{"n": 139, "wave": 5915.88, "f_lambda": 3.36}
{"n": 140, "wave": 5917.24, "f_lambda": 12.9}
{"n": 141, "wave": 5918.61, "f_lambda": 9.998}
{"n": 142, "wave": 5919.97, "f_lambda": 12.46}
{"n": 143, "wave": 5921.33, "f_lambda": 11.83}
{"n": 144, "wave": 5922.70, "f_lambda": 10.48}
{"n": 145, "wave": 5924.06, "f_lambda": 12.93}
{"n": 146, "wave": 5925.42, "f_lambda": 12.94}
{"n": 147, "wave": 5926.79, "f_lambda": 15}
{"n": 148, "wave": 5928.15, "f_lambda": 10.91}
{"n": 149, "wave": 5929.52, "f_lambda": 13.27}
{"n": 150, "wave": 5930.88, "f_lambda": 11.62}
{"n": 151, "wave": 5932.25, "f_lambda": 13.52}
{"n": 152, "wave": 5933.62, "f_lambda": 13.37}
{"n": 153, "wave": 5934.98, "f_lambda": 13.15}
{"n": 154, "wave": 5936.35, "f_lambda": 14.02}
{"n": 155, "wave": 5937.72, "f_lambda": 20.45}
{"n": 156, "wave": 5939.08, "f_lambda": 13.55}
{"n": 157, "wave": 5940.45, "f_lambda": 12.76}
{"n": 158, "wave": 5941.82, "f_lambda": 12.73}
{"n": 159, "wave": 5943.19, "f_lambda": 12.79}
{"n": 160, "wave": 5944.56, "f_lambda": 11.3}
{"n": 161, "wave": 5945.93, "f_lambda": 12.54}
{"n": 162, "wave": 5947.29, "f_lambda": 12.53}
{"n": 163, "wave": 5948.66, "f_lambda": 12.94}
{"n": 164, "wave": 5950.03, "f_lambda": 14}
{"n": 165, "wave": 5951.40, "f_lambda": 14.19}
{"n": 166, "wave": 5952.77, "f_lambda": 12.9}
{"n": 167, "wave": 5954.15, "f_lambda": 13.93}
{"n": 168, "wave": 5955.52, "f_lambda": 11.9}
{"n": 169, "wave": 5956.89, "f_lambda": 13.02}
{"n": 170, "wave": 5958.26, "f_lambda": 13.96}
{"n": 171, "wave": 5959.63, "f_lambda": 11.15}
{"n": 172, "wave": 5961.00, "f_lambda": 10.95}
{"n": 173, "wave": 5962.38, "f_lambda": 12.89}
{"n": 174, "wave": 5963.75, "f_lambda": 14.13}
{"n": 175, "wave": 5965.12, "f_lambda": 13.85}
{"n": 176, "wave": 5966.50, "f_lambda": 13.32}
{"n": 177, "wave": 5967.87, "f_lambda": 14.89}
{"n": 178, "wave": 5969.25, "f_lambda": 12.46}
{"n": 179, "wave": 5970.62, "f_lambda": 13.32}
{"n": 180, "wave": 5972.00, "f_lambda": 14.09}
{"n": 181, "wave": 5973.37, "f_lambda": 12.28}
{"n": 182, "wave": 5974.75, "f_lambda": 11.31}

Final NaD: 5.4 angstroms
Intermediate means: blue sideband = 13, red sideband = 13.2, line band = 10.9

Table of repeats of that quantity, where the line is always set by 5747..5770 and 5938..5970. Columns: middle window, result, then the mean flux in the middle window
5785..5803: 0.8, 11.6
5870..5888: 1.2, 11.8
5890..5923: 3.8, 11.3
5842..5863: -0.9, 13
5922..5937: 0.1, 12.8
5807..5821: -0.7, 12.8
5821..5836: -0.1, 12.4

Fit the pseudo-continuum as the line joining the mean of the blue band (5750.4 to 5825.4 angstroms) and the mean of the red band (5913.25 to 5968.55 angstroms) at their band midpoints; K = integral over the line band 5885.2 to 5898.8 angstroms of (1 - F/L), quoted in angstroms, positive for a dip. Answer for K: 3.05 angstroms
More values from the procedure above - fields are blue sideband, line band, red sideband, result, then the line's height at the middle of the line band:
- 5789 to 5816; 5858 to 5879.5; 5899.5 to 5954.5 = -0.4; 12.4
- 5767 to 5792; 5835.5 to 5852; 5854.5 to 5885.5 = -1.4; 12.2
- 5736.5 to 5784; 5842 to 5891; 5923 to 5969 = 2.7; 12.9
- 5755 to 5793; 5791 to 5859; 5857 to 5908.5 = -4.7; 11.7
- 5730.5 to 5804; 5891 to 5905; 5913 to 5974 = 1.7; 12.7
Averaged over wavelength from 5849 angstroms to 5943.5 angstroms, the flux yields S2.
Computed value 12.1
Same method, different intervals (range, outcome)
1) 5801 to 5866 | 12.7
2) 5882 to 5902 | 10.1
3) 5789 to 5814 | 12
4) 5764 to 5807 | 12.3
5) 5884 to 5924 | 11.1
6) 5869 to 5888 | 11.8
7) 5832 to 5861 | 12.5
